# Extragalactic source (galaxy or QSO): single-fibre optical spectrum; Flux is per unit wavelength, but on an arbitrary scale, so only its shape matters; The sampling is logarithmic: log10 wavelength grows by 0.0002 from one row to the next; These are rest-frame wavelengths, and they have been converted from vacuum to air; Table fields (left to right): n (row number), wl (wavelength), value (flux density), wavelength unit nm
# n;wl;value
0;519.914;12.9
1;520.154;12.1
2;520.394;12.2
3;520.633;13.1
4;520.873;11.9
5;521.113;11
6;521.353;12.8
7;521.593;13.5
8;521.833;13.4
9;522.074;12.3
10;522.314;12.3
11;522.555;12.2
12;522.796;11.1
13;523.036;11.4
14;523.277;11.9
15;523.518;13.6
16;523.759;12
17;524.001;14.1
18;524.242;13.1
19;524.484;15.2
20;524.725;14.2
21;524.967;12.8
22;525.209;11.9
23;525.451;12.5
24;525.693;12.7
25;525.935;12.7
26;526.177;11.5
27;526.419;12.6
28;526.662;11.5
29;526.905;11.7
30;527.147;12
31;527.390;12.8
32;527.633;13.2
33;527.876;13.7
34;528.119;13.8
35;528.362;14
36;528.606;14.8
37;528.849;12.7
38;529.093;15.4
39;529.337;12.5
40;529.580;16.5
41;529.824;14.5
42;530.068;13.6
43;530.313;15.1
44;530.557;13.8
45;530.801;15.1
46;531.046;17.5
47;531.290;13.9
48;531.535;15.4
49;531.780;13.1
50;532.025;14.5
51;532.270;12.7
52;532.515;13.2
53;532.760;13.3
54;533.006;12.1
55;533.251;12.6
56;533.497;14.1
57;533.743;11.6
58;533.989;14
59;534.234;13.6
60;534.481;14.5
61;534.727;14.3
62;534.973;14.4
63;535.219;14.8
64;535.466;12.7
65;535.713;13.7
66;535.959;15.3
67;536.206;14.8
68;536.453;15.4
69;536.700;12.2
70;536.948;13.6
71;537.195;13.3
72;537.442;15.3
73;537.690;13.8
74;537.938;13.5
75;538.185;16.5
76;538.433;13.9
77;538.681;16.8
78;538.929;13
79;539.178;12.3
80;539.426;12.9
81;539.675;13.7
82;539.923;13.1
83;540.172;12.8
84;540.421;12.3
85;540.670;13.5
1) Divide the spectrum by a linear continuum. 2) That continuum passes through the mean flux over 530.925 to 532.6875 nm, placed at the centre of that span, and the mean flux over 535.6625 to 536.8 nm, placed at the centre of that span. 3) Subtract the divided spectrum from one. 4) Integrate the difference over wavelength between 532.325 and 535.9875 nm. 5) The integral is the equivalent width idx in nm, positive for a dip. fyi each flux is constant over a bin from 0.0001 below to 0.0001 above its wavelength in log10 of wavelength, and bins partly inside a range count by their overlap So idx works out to 0.20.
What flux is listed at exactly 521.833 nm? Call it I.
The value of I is 13.4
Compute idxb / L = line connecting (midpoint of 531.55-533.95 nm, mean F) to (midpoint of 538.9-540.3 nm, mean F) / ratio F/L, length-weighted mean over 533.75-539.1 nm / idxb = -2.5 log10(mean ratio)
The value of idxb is -0.090 mag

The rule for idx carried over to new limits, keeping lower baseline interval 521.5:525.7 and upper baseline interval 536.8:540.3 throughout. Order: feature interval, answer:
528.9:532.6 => -0.31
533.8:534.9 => -0.03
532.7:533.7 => 0.04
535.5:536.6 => -0.07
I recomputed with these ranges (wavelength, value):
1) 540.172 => 12.8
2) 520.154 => 12.1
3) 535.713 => 13.7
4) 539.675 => 13.7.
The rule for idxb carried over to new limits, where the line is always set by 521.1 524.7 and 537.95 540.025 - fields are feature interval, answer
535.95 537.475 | -0.023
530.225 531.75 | -0.125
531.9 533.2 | 0.030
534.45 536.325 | -0.045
